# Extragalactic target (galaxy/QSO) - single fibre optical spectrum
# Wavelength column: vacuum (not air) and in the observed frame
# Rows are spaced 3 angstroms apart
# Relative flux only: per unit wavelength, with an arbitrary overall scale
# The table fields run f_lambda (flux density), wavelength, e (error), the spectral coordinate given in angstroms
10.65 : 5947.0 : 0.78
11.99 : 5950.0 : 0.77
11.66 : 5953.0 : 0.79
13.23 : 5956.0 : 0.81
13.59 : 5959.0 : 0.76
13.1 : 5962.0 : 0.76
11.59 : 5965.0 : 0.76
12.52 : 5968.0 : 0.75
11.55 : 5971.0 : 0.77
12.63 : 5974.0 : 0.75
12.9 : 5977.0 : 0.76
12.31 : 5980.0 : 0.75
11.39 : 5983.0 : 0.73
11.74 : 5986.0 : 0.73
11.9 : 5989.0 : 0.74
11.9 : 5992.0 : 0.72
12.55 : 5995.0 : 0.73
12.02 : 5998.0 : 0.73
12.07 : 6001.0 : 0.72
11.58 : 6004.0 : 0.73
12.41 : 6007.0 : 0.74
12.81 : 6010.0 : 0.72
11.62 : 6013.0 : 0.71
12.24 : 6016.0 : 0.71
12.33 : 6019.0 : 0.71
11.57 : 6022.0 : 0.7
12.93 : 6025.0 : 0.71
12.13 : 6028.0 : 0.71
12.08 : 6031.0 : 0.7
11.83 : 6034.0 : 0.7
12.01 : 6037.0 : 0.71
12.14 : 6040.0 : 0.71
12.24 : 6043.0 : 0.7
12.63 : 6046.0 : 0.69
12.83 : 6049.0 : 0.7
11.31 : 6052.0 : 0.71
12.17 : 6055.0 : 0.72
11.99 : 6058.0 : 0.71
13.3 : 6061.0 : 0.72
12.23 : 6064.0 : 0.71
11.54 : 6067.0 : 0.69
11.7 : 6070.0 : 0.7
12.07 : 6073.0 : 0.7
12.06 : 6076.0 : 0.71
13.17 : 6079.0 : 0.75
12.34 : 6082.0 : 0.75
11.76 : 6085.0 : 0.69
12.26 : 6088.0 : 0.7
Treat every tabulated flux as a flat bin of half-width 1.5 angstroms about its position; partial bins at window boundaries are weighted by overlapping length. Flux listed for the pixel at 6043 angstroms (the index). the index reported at 12.24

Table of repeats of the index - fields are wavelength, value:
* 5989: 11.9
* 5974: 12.63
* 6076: 12.06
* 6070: 11.7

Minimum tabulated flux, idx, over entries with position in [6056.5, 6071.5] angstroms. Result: 11.54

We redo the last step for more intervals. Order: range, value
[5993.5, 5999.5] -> 12.02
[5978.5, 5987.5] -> 11.39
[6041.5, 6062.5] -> 11.31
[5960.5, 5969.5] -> 11.59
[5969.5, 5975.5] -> 11.55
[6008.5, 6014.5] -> 11.62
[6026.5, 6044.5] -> 11.83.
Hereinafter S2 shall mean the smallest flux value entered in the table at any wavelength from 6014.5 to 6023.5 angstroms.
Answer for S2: 11.57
